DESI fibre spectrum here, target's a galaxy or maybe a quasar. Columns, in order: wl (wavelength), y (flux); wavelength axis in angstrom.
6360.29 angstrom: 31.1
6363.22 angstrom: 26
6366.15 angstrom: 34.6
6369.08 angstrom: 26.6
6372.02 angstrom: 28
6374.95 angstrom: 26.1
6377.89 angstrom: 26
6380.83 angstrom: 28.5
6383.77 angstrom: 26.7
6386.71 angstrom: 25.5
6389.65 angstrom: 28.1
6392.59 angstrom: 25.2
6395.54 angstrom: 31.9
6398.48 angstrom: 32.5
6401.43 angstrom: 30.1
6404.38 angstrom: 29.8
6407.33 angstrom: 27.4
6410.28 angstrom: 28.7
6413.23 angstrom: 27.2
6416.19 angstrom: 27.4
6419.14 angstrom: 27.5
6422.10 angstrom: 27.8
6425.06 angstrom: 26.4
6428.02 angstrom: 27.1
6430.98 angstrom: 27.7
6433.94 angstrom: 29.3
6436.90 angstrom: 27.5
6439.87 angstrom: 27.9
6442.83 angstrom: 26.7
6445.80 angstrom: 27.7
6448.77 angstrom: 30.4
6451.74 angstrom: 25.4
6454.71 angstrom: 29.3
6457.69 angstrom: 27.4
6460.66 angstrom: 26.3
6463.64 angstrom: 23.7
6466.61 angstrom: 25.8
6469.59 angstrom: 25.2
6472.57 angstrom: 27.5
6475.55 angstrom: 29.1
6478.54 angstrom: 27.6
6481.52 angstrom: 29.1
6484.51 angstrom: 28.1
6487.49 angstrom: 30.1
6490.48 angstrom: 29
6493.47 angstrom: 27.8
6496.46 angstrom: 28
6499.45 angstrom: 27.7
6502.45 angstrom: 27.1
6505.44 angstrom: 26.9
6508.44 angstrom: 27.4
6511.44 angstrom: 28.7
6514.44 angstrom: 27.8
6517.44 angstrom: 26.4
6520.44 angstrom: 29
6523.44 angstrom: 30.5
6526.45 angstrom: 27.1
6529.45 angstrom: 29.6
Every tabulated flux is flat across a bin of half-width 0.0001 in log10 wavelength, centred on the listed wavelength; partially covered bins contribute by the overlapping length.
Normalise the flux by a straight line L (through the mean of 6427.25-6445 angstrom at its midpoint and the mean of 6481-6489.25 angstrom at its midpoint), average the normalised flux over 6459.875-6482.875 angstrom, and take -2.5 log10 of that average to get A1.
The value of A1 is 0.076 mag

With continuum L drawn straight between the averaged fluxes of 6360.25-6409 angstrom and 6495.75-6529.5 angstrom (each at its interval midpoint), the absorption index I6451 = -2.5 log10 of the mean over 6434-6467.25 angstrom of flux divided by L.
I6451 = 0.04 mag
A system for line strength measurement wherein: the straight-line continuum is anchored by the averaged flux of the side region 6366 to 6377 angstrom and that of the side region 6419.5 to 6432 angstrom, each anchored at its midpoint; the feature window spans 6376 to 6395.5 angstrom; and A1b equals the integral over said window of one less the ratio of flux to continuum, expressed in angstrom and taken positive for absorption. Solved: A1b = 0.5 angstrom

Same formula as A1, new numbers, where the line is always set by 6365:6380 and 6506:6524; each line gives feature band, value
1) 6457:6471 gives 0.10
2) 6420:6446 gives 0.02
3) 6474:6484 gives -0.02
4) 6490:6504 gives 0.01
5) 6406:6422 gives 0.02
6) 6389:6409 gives -0.05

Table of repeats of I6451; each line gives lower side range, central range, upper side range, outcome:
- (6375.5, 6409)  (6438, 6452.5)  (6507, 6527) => 0.02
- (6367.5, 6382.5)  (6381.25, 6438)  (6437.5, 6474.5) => -0.04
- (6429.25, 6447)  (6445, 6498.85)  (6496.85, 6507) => 0.00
